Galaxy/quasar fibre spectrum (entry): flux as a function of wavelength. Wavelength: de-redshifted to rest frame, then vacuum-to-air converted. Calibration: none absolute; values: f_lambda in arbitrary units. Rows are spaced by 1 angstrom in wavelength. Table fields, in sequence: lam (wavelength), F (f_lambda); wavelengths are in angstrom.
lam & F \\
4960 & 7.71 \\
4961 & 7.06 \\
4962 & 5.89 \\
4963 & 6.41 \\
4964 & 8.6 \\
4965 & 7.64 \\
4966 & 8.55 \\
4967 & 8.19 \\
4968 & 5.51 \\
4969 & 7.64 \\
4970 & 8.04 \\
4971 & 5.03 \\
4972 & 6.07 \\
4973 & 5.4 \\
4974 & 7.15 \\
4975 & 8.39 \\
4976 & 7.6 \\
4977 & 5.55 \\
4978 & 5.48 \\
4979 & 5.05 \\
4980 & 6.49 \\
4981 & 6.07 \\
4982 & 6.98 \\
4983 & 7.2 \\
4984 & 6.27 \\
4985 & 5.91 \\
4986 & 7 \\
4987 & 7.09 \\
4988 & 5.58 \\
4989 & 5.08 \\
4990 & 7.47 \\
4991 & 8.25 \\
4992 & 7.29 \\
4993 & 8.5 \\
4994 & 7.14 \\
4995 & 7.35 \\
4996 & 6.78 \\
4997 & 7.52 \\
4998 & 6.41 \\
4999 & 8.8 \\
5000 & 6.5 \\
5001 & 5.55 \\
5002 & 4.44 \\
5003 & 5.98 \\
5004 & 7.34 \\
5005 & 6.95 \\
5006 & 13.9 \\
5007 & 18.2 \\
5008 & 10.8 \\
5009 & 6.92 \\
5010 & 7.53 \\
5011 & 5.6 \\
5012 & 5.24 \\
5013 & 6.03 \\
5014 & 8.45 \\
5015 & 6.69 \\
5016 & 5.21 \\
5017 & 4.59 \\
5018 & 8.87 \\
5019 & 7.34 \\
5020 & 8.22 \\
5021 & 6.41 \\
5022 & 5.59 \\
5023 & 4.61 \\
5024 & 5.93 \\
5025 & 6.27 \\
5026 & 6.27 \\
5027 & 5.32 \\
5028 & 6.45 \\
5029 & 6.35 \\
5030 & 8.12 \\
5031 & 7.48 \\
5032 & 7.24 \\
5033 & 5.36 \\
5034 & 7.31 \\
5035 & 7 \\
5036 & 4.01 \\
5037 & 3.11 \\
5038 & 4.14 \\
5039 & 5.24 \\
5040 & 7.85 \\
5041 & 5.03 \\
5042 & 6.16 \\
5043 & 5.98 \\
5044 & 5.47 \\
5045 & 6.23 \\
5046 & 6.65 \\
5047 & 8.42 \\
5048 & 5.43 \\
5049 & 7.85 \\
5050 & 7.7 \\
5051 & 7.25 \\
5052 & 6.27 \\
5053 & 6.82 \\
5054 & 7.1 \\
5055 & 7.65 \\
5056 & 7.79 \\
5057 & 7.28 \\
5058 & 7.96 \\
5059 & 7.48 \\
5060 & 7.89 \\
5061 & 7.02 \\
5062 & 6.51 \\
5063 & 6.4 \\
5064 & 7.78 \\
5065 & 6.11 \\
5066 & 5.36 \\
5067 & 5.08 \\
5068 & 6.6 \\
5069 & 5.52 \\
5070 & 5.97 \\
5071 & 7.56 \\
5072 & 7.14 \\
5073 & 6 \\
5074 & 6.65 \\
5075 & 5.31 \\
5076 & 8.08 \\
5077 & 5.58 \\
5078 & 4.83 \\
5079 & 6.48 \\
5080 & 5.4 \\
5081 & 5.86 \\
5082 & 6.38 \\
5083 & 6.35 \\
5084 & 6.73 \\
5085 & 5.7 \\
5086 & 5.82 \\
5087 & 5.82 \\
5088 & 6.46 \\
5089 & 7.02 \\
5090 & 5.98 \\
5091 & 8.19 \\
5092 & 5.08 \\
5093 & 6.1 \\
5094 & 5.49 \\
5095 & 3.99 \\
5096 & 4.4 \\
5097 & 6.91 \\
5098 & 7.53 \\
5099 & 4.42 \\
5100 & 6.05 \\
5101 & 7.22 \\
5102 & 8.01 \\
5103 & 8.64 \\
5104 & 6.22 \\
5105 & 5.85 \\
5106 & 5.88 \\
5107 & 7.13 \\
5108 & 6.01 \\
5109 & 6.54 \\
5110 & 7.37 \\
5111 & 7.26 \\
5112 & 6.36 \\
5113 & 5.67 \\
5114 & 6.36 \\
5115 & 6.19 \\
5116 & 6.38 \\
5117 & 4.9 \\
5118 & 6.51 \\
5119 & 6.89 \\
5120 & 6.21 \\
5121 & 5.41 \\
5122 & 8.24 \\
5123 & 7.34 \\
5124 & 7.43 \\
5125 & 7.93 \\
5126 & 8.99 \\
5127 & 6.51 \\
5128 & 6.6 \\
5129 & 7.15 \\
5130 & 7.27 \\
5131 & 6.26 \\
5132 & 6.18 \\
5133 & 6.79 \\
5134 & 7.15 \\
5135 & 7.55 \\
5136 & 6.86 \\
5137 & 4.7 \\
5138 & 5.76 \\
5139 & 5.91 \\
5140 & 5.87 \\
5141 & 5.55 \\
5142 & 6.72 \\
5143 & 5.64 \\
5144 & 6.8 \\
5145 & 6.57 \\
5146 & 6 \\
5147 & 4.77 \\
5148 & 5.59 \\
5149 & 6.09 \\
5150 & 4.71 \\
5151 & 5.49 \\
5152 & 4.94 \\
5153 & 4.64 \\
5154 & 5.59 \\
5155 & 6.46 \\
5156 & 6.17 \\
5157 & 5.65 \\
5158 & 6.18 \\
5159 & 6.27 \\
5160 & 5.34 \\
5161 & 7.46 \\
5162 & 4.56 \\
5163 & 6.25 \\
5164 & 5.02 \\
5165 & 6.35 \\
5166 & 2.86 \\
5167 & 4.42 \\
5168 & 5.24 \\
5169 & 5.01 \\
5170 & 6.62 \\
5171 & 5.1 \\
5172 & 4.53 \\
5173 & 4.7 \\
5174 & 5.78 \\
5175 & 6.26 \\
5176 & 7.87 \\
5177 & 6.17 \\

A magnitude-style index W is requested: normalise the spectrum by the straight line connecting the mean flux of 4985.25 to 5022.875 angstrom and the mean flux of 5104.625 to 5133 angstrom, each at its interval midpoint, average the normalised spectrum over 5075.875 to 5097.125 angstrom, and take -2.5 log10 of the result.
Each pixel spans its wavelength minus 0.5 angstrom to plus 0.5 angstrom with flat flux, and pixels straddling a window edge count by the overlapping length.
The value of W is 0.15 mag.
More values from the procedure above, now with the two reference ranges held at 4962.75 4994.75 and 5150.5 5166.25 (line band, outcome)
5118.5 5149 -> -0.13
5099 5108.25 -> -0.12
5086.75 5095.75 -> 0.02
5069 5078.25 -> -0.03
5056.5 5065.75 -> -0.13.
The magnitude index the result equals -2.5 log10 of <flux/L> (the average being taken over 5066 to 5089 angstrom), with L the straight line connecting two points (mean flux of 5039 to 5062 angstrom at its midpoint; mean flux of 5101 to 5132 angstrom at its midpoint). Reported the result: 0.12 mag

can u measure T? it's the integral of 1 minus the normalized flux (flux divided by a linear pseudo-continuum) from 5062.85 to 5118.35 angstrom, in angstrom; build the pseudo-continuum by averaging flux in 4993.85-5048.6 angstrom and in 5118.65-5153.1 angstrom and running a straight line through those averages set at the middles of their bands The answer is 2.4 angstrom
